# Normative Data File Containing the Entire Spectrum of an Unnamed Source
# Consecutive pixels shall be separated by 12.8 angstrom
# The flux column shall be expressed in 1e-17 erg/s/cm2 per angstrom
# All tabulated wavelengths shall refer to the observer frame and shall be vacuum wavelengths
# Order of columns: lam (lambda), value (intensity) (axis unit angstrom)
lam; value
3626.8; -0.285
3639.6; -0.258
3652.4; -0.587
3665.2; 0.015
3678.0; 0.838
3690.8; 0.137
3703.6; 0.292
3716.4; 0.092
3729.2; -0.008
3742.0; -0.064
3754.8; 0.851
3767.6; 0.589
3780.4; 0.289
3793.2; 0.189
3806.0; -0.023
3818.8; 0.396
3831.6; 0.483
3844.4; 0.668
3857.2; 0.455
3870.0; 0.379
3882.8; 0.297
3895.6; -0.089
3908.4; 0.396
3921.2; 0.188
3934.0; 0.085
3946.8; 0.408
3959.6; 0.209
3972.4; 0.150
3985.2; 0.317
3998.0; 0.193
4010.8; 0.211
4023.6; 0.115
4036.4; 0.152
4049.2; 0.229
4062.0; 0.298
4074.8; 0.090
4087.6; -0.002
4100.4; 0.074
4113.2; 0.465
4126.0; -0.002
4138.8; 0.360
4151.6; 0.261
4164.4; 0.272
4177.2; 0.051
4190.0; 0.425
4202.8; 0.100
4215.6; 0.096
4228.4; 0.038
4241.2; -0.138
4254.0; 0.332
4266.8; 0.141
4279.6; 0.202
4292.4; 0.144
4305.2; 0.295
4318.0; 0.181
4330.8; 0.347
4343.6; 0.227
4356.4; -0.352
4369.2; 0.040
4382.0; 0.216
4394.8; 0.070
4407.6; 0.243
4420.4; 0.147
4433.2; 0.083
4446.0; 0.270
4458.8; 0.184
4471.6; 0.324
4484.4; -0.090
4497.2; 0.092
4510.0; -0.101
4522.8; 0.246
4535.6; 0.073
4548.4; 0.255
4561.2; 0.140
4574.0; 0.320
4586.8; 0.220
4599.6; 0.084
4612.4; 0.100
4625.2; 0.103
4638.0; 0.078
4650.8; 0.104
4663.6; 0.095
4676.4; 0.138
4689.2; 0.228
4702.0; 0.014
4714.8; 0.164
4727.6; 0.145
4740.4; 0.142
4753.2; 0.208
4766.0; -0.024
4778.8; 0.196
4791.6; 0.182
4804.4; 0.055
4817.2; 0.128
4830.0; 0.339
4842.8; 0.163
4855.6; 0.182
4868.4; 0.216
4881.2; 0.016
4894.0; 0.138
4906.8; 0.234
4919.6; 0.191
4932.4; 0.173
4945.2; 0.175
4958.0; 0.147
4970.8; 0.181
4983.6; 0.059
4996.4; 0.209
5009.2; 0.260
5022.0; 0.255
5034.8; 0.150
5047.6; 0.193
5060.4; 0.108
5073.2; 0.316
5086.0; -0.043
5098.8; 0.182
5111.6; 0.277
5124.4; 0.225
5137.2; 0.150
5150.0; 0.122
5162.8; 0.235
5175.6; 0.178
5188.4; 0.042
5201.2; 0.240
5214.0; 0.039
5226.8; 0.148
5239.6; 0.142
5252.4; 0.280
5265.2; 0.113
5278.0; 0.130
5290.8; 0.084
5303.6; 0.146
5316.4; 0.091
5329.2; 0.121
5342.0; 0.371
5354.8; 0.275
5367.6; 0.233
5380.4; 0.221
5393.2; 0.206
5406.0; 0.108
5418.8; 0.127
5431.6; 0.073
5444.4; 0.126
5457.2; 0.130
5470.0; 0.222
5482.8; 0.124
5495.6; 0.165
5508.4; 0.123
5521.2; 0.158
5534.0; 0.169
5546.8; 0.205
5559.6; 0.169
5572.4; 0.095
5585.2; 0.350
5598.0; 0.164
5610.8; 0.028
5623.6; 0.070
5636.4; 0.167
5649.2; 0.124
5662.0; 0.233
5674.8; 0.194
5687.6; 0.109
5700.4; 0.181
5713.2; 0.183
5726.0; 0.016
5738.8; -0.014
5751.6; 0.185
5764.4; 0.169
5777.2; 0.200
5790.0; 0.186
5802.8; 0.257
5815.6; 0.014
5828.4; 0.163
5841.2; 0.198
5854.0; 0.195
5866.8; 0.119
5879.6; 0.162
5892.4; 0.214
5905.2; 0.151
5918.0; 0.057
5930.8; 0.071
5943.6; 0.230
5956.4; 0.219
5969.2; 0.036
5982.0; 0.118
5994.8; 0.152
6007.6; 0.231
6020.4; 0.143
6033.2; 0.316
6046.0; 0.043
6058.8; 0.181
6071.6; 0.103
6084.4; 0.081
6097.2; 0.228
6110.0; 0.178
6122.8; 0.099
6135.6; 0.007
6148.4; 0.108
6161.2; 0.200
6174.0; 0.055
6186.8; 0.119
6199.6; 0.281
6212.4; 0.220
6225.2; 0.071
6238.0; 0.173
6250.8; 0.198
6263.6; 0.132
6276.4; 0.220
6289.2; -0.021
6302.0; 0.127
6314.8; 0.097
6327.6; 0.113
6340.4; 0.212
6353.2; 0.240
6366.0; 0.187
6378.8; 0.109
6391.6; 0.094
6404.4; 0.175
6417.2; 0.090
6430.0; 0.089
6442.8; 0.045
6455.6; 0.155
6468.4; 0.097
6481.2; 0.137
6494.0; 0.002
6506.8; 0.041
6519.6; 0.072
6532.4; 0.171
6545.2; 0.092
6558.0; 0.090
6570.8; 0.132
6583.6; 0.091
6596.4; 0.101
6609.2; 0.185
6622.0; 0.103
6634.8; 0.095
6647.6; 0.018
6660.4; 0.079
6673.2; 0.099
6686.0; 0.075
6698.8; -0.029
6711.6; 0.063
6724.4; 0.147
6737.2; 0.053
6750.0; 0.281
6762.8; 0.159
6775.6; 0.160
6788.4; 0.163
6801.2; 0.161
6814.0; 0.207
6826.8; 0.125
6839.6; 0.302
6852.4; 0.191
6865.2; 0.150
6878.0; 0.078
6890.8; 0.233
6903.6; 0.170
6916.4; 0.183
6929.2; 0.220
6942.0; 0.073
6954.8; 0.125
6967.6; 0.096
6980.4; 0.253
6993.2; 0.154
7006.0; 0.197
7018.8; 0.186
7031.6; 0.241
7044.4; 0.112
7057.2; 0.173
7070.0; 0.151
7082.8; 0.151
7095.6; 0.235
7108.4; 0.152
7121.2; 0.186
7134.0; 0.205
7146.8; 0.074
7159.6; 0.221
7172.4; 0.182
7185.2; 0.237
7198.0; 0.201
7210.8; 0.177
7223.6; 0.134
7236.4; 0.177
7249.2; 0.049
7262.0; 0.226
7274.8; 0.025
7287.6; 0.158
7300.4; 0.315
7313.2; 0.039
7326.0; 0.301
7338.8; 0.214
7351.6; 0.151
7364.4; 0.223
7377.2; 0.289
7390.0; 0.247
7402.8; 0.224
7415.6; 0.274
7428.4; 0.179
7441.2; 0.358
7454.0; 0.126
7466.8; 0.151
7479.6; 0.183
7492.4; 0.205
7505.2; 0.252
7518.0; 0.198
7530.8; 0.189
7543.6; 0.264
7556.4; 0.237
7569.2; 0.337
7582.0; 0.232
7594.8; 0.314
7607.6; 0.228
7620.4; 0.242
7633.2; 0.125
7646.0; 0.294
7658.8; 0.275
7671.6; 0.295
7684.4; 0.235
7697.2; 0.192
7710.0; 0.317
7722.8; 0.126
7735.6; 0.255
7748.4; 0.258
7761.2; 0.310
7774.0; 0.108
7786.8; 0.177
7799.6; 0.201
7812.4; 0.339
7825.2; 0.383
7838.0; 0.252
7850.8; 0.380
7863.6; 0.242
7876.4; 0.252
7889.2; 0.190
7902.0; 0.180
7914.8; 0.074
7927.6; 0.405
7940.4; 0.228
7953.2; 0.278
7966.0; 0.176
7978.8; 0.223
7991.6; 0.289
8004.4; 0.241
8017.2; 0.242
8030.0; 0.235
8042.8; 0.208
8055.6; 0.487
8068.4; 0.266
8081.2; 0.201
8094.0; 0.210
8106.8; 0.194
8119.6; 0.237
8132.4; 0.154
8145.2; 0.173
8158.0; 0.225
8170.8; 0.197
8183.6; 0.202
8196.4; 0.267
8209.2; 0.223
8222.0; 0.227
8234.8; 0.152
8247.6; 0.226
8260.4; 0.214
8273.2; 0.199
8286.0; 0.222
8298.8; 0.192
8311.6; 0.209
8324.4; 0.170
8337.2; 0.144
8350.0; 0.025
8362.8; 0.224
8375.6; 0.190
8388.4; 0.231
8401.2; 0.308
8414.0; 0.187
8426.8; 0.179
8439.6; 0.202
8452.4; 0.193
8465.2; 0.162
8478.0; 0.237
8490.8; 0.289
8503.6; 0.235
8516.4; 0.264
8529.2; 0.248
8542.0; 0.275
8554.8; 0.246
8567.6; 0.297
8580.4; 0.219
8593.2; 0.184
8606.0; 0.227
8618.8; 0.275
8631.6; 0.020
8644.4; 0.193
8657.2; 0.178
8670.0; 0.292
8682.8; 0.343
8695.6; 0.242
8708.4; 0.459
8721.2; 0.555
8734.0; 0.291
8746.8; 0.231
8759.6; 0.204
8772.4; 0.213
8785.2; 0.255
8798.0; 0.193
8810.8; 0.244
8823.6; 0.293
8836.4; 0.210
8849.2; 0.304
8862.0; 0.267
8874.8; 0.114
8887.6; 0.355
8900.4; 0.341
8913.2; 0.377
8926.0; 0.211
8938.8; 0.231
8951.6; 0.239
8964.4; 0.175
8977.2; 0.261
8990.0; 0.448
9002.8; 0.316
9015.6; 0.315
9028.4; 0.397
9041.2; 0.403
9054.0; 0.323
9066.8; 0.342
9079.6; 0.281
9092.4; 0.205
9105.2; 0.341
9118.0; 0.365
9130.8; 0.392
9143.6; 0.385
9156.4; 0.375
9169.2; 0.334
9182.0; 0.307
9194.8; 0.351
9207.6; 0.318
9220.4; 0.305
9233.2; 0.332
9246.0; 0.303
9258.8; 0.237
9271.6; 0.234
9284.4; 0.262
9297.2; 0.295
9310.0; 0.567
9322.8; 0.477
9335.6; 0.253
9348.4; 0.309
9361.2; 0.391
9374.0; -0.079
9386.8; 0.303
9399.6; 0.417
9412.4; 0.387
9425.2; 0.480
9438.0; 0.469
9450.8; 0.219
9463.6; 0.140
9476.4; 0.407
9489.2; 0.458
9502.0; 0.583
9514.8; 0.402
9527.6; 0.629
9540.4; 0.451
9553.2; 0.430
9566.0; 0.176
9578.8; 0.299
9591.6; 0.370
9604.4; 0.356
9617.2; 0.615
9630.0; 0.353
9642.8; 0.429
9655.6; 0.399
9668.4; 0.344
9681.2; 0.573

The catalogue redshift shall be 0.61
